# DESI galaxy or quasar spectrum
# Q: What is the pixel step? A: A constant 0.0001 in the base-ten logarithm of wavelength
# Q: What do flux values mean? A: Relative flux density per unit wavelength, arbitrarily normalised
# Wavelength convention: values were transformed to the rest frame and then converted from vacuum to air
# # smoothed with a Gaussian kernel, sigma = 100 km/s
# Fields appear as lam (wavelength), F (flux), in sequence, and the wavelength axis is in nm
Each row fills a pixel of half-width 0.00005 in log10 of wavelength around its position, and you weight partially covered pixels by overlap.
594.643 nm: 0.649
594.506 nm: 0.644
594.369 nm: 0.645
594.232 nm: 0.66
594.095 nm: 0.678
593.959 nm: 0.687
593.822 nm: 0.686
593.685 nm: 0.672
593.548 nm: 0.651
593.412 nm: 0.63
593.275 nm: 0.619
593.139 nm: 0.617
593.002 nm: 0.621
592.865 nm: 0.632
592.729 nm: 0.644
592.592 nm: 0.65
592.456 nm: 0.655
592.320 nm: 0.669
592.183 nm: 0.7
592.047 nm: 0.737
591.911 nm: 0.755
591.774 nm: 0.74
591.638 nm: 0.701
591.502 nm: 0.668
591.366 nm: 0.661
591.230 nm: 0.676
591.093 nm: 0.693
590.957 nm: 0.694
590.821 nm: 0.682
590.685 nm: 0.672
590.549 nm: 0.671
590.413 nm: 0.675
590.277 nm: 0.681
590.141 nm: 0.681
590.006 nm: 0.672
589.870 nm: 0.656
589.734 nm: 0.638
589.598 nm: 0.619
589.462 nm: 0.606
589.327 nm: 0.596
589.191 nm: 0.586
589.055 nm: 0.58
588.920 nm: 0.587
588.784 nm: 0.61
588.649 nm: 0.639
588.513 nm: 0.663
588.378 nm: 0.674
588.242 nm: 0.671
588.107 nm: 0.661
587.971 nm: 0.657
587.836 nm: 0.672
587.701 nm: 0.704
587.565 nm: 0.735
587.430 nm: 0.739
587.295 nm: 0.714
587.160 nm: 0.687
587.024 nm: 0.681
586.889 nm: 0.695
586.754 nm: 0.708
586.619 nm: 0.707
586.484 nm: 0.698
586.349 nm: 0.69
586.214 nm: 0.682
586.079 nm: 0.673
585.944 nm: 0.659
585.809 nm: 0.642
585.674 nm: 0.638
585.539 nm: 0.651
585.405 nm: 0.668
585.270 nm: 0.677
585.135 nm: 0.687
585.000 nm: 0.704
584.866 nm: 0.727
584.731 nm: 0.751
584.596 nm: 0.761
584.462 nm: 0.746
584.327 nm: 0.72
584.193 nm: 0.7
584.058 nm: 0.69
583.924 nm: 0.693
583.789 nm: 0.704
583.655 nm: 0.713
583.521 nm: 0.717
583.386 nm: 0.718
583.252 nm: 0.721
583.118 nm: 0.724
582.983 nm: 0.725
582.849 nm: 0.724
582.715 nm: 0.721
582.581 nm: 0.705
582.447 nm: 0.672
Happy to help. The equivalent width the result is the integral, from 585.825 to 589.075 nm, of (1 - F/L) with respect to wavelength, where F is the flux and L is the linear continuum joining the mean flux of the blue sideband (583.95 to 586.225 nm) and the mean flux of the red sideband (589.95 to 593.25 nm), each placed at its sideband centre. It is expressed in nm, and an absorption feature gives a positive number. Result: 0.06 nm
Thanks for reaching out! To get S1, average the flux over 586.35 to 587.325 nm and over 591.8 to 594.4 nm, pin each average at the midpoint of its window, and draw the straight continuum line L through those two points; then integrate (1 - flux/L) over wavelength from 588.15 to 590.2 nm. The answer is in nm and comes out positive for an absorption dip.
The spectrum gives 0.16 nm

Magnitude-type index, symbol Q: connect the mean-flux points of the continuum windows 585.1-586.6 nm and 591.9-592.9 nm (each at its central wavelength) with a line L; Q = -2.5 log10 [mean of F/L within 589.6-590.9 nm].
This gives 0.01 mag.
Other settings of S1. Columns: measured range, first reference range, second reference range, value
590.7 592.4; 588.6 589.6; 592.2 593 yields -0.16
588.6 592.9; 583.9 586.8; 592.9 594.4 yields 0.03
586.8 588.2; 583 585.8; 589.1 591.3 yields -0.03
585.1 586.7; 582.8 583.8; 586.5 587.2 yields 0.07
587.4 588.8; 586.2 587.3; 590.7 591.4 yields 0.03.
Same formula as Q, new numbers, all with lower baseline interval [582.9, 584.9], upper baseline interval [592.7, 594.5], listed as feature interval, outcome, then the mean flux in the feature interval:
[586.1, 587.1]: 0.012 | 0.693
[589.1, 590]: 0.100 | 0.619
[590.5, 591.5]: -0.015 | 0.678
